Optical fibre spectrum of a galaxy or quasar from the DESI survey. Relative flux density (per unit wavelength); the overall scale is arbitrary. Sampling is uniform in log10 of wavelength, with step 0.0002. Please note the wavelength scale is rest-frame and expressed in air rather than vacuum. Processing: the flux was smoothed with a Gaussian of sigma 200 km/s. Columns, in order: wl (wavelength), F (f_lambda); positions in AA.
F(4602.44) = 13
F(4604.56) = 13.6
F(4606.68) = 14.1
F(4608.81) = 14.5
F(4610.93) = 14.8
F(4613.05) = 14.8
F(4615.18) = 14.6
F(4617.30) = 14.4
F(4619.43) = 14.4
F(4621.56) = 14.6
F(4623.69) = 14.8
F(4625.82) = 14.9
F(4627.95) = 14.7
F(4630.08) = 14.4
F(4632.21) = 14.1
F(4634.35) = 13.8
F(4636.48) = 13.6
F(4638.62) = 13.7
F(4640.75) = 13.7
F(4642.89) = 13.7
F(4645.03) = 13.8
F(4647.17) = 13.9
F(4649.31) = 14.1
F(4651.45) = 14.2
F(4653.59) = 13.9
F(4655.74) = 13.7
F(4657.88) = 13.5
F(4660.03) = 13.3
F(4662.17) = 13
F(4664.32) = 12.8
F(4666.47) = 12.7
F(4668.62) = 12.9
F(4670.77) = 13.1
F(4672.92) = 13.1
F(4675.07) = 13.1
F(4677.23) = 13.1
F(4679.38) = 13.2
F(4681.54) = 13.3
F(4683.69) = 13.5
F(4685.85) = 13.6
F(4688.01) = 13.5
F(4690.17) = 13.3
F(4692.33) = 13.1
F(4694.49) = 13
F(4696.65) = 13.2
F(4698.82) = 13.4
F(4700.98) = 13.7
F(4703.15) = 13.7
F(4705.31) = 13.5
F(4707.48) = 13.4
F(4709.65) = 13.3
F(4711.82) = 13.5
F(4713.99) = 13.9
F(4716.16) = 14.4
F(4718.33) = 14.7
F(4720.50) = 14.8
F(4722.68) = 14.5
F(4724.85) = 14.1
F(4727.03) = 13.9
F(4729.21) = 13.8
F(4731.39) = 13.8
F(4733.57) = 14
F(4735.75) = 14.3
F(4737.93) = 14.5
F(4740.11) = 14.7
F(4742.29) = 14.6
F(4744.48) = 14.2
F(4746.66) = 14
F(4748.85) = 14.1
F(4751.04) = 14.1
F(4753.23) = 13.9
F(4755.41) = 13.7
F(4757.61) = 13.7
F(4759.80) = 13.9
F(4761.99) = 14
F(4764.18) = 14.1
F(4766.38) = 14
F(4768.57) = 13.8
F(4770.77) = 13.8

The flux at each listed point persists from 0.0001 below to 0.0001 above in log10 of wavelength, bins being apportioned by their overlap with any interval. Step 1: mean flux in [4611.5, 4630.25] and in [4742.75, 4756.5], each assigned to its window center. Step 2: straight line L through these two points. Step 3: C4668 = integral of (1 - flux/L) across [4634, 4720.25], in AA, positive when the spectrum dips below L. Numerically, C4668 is 5.2 AA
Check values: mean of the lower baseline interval 14.6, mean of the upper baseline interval 14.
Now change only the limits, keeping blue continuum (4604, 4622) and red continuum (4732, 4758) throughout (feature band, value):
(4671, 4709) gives 2.5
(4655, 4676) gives 1.8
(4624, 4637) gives 0.1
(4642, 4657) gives 0.5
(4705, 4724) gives 0.3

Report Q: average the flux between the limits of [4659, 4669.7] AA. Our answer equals 12.9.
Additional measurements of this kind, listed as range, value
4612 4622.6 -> 14.6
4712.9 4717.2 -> 14.2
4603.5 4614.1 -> 14.4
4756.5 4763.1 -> 13.9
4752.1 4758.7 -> 13.8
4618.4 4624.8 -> 14.6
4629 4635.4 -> 14.1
